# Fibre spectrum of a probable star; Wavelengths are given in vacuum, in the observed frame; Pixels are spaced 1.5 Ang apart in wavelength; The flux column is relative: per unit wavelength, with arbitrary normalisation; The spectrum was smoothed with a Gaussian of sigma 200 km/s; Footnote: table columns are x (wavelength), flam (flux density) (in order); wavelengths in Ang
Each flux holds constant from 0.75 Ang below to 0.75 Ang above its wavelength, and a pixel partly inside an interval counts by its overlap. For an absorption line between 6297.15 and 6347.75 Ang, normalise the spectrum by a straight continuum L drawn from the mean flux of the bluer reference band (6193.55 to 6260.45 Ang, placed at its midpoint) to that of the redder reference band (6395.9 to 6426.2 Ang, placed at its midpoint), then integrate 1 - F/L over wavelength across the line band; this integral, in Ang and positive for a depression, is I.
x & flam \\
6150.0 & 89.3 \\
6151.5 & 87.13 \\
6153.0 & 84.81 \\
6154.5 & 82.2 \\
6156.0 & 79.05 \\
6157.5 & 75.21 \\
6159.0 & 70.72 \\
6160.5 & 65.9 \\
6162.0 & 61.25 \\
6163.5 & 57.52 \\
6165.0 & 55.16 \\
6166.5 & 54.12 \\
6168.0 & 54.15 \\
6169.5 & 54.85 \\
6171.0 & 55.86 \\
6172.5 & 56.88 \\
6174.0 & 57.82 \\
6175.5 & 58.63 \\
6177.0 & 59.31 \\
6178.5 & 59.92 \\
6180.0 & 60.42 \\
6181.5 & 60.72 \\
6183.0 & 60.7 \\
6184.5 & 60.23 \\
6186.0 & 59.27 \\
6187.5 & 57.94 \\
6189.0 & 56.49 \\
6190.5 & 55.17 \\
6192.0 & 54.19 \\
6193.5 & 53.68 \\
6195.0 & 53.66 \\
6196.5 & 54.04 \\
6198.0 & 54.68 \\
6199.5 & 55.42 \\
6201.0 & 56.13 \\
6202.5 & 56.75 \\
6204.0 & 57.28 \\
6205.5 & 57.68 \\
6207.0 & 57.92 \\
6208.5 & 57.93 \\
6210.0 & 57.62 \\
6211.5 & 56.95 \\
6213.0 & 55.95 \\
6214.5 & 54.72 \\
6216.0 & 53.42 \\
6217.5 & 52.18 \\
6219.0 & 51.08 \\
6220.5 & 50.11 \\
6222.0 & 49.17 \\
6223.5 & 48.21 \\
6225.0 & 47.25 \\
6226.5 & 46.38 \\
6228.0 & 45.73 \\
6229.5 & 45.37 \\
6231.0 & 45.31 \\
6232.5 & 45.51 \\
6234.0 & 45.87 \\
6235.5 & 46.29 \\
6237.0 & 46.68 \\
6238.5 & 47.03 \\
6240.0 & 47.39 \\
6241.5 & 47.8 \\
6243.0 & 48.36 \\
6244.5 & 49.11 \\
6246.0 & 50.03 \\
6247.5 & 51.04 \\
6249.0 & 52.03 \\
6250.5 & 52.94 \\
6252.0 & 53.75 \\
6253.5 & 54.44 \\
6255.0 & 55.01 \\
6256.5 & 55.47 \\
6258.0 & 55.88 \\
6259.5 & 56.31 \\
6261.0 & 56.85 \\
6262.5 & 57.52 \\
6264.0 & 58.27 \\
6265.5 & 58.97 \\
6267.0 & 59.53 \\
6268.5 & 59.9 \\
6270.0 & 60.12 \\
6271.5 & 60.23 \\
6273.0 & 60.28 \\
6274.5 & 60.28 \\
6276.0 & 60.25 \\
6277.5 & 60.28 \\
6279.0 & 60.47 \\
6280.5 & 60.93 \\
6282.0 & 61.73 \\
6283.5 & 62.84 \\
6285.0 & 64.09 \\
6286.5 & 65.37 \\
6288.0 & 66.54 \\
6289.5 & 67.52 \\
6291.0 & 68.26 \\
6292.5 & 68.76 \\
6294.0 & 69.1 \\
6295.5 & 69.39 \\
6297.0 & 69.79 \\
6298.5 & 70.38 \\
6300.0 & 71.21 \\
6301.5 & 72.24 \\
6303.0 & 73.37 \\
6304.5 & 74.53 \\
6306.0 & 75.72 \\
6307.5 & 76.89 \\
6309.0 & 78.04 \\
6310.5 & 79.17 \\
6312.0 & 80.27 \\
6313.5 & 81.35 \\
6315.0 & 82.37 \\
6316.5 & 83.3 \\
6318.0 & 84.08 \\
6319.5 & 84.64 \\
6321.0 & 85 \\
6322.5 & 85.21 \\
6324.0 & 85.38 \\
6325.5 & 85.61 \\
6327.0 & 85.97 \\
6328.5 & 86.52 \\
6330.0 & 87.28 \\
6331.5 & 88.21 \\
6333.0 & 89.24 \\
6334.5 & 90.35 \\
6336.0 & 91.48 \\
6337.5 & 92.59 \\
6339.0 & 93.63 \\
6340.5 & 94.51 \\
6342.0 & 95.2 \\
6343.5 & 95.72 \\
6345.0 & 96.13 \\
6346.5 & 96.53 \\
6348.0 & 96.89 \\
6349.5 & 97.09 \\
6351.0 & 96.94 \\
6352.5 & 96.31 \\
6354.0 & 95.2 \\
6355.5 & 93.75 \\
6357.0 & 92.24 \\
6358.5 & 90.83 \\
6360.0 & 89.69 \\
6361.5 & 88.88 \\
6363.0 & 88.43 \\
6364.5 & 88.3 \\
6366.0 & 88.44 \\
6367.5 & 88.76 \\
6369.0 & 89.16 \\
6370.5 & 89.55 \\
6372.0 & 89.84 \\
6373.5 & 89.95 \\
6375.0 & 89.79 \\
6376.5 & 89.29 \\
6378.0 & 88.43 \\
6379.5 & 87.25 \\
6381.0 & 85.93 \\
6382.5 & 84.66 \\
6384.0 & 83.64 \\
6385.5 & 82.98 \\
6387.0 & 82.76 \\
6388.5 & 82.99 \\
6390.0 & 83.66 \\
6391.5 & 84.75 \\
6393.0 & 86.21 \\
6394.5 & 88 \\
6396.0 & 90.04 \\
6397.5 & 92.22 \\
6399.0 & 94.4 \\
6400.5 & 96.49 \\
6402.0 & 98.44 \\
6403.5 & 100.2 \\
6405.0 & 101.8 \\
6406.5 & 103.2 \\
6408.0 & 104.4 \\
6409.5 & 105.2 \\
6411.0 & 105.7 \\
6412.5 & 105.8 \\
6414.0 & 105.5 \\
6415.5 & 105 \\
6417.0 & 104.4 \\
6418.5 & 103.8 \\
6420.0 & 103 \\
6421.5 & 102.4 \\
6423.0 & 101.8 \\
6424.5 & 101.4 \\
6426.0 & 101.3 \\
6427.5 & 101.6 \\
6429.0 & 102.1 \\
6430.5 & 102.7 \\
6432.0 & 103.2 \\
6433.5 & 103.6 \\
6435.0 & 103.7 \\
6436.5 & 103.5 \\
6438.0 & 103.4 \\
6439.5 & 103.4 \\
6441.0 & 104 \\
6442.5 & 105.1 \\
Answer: -4.4 Ang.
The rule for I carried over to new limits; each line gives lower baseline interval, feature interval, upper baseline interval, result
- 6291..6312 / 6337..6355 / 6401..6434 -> -2.35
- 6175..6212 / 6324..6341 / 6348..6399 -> -1.53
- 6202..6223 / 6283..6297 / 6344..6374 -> 1.41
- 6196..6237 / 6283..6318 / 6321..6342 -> 2.74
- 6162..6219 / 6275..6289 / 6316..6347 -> 2.76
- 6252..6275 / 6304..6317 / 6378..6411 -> -1.70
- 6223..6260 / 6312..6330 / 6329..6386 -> -1.52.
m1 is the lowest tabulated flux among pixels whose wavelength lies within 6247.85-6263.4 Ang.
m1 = 52.03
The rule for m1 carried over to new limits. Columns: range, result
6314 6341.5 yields 82.37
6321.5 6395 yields 82.76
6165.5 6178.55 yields 54.12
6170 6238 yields 45.31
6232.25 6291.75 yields 45.51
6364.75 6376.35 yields 88.44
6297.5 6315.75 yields 70.38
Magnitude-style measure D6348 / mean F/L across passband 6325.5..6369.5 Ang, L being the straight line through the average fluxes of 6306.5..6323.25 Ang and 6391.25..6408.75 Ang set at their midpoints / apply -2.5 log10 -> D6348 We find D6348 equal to -0.06 mag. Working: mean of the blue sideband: 81.8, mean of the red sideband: 95.3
